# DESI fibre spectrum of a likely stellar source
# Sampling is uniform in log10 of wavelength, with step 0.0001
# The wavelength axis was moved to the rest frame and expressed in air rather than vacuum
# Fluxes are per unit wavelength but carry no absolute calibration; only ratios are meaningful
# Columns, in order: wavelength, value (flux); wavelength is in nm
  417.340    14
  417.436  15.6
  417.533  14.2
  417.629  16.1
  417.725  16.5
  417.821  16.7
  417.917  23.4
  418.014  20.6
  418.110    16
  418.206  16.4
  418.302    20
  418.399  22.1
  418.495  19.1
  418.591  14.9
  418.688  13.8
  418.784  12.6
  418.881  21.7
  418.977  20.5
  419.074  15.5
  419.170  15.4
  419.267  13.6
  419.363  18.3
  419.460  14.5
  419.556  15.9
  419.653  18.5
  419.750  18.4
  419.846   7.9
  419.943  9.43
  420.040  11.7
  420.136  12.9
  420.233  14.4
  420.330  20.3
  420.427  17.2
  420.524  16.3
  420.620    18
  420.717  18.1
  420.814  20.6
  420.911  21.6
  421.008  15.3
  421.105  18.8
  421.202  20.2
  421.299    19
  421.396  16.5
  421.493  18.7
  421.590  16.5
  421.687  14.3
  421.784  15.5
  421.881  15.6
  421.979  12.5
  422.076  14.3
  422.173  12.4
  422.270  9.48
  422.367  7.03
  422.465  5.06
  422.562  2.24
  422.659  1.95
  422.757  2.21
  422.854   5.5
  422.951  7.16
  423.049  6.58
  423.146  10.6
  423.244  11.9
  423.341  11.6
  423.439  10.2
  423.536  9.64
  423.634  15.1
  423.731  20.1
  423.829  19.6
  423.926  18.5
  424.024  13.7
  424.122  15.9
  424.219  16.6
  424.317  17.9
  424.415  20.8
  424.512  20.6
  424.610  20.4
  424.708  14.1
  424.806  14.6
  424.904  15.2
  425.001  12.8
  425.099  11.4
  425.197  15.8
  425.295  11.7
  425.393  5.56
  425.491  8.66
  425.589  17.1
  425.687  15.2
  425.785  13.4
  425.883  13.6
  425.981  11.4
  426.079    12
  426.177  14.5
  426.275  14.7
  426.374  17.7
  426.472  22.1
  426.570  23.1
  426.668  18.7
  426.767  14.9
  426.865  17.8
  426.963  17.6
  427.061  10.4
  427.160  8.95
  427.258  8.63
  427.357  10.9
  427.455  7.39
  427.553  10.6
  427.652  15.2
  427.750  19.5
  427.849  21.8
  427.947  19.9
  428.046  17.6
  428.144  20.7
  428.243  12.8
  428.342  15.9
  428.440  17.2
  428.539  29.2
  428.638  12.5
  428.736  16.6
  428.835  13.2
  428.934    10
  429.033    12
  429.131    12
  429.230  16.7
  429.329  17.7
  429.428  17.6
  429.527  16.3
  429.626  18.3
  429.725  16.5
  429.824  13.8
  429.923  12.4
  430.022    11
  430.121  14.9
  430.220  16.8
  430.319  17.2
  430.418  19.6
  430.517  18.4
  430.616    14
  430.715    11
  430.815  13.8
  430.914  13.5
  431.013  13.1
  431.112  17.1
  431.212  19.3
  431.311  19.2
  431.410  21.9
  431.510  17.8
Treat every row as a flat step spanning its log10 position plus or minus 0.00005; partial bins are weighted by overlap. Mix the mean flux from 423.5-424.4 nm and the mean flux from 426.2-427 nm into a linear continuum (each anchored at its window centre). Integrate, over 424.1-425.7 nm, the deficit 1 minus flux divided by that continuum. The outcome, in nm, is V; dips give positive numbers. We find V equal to 0.20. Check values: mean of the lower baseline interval 16.6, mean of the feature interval 14.9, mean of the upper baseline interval 18.2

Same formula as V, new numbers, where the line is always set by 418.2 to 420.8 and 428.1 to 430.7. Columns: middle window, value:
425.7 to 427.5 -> 0.180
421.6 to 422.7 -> 0.397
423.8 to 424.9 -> -0.092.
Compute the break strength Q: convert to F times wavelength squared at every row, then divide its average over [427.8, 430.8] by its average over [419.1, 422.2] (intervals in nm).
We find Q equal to 1.0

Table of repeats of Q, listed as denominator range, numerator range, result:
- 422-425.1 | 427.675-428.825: 1.51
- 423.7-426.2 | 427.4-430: 1.07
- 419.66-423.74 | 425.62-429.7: 1.22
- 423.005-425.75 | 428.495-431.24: 1.10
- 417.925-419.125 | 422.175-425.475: 0.69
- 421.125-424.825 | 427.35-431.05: 1.20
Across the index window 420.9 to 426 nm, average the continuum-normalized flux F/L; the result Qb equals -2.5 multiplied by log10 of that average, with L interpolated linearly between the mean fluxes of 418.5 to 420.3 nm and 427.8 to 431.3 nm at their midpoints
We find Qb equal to 0.16 mag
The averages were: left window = 15.1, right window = 16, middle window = 13.4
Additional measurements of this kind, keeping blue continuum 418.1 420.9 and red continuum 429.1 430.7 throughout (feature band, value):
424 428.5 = 0.06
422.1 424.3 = 0.44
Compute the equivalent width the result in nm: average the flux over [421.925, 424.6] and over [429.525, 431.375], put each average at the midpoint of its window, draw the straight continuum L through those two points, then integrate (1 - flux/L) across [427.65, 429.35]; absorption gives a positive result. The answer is -0.247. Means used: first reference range 12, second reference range 15.6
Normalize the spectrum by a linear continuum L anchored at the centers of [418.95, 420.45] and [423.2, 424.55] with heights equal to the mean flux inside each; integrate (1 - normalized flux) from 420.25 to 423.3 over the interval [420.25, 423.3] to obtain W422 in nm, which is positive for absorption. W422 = 0.431 nm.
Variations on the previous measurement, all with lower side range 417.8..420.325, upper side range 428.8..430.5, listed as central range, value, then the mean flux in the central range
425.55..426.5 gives 0.03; 15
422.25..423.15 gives 0.59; 5.42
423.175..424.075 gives 0.08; 14.4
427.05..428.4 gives 0.08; 14.4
